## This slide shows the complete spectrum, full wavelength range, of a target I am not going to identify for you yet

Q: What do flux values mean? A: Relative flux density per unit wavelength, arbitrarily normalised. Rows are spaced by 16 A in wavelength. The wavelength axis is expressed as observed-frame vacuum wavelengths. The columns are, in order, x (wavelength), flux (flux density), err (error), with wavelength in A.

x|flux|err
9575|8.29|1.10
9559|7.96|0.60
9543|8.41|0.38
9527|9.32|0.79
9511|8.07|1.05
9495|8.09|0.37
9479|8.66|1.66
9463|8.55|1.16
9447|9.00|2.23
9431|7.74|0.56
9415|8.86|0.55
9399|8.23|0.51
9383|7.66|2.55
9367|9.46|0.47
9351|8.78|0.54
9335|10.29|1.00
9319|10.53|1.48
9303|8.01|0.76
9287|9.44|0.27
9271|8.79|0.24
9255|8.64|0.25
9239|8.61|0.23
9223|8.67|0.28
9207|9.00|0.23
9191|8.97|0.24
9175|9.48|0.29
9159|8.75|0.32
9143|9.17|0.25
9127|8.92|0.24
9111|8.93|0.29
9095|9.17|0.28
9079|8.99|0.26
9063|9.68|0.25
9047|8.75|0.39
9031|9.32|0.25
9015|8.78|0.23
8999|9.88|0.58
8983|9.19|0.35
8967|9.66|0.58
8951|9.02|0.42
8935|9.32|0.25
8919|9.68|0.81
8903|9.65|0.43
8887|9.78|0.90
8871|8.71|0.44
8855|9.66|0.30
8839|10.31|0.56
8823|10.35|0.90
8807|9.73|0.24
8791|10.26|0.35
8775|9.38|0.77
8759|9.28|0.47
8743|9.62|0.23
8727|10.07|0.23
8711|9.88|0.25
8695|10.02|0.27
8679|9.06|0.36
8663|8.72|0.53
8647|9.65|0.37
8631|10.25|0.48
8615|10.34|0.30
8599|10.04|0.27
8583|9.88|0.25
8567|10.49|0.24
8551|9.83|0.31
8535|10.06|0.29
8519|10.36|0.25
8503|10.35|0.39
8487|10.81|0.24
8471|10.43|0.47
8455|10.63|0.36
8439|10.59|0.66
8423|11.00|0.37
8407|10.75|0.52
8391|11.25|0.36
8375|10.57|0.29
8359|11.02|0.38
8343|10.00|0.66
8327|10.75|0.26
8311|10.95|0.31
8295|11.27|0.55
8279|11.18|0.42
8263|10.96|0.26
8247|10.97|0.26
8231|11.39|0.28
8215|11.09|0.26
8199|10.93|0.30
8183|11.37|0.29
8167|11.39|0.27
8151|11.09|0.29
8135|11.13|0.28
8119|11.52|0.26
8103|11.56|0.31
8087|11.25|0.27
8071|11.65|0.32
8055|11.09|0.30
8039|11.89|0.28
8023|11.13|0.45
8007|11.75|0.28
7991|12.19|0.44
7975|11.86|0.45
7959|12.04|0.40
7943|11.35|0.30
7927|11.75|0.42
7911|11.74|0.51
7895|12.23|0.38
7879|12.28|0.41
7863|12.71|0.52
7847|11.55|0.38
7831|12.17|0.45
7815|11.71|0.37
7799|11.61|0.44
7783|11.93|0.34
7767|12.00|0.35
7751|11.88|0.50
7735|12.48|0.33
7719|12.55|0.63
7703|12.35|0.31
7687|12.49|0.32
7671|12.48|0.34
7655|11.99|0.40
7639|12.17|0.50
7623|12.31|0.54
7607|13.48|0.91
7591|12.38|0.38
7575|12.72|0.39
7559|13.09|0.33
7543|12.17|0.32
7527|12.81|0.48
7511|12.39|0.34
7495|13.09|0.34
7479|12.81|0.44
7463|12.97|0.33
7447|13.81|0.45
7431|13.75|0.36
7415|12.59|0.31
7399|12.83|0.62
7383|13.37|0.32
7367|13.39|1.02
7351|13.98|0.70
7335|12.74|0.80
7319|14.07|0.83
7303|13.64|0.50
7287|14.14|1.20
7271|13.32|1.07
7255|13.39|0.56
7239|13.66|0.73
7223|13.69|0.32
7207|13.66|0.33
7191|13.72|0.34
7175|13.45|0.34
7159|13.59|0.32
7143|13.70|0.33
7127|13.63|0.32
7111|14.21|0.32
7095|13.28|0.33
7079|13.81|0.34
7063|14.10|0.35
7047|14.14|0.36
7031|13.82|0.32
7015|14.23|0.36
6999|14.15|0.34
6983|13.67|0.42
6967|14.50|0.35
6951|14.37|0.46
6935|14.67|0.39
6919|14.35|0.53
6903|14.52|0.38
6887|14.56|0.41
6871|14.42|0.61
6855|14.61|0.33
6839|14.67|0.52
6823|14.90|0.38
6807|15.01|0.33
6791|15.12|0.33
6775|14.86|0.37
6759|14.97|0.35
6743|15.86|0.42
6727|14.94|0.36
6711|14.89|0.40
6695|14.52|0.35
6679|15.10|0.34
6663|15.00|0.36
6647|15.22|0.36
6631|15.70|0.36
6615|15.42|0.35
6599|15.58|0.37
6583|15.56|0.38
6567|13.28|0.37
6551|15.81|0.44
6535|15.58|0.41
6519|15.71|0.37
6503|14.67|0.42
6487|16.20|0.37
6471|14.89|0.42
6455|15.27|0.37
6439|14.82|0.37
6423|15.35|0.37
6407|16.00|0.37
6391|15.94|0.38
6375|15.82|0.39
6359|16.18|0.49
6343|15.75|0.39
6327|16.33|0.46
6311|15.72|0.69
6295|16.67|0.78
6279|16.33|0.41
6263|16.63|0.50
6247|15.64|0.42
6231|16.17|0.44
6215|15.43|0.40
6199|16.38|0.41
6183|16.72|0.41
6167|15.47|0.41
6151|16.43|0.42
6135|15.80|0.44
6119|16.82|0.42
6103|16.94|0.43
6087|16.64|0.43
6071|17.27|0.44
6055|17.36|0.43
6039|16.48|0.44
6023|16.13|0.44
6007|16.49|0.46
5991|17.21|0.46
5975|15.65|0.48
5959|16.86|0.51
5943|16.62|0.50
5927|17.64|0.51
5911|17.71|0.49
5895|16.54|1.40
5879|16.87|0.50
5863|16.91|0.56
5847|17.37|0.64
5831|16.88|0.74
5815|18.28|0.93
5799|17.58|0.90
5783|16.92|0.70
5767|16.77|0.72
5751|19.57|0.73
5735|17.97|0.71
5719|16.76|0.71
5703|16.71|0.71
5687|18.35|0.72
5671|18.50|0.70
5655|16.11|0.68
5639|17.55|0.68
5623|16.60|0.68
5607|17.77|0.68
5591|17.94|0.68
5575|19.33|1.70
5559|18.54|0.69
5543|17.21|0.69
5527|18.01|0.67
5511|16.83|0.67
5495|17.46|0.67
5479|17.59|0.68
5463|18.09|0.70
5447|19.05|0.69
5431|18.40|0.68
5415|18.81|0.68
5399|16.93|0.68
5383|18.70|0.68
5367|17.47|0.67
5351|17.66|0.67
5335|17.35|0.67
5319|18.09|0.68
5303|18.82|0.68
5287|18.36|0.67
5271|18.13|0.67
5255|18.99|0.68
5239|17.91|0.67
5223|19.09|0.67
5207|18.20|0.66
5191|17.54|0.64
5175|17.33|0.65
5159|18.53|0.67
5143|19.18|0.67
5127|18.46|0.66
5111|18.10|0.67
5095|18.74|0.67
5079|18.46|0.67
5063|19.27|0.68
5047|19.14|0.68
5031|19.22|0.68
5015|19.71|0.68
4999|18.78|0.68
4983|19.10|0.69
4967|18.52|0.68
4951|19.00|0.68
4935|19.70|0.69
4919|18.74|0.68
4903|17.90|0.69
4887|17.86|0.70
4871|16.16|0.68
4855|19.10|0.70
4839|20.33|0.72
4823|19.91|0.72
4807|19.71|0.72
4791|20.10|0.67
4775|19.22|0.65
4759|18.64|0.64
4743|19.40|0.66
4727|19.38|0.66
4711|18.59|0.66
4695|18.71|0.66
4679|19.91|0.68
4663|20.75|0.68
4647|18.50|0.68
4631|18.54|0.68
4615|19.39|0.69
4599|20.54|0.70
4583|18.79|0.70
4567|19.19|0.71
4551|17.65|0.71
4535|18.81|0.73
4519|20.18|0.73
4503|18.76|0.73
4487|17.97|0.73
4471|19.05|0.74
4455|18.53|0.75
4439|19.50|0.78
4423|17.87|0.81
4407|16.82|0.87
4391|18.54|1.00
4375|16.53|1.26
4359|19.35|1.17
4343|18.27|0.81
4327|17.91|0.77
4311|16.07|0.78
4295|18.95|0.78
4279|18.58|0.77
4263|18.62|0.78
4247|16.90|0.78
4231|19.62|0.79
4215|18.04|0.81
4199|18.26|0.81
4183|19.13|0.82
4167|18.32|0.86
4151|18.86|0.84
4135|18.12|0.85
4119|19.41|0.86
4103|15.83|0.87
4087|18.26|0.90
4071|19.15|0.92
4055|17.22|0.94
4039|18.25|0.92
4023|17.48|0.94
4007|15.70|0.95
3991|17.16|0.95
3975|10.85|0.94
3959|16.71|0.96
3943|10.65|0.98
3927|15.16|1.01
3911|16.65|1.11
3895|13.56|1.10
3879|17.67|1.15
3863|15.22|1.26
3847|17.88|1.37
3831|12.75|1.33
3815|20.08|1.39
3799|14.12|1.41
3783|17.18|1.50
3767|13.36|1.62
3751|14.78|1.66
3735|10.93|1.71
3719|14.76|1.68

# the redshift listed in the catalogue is 0.001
